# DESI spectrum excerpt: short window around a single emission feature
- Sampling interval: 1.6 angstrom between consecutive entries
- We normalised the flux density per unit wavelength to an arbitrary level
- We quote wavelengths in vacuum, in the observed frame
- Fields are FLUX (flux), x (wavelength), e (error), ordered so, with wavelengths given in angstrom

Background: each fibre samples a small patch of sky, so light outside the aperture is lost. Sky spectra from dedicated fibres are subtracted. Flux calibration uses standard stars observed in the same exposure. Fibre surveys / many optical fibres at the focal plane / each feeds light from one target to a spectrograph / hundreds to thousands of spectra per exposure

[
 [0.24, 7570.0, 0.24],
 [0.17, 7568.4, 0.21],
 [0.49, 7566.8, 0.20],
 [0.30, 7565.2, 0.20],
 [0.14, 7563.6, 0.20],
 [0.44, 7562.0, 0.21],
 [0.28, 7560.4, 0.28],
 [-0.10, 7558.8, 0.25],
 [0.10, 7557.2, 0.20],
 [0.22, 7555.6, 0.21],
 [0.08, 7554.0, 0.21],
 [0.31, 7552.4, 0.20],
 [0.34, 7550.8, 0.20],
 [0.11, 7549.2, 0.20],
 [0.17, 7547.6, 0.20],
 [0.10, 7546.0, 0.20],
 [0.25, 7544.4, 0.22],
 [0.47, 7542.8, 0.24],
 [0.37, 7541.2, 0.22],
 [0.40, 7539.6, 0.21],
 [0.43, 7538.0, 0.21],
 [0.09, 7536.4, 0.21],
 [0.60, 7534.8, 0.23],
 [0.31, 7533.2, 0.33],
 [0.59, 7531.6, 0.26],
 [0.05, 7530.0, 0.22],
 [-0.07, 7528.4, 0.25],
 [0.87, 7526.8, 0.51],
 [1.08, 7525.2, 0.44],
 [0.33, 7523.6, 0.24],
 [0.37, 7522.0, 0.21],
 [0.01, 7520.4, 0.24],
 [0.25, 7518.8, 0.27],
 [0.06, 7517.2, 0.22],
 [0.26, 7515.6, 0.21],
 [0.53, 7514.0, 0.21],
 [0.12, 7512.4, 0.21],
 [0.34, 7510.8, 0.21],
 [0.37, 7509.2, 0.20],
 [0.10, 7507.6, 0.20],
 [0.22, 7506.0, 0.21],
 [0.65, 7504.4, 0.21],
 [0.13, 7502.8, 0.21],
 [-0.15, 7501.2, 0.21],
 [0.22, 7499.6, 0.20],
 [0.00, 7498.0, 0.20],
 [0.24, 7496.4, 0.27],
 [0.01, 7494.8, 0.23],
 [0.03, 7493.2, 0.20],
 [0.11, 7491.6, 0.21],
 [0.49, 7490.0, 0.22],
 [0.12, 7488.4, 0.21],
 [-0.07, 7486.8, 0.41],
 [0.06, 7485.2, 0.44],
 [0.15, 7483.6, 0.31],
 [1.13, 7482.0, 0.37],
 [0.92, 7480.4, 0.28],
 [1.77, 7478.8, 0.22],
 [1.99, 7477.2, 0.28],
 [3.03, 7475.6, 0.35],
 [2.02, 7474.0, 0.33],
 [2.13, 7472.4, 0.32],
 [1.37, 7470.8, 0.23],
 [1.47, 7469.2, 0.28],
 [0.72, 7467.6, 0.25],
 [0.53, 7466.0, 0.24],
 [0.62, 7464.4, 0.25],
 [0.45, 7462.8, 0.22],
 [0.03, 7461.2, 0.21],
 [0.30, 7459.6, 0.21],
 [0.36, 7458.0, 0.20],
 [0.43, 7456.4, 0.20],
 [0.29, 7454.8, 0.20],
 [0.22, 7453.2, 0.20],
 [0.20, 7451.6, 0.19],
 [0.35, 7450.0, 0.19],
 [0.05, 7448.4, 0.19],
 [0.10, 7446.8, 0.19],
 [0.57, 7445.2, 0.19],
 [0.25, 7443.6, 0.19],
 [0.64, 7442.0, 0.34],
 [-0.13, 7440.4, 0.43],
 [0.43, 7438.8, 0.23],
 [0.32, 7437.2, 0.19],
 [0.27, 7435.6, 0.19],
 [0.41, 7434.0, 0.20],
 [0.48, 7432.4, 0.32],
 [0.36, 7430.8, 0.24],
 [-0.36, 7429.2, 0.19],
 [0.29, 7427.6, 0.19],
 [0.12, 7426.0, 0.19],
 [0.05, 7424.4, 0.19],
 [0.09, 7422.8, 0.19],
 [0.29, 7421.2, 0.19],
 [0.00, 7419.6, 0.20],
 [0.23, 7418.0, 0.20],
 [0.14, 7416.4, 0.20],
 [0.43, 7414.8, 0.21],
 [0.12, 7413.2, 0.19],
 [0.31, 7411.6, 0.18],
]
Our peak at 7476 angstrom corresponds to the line [O II] 3727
